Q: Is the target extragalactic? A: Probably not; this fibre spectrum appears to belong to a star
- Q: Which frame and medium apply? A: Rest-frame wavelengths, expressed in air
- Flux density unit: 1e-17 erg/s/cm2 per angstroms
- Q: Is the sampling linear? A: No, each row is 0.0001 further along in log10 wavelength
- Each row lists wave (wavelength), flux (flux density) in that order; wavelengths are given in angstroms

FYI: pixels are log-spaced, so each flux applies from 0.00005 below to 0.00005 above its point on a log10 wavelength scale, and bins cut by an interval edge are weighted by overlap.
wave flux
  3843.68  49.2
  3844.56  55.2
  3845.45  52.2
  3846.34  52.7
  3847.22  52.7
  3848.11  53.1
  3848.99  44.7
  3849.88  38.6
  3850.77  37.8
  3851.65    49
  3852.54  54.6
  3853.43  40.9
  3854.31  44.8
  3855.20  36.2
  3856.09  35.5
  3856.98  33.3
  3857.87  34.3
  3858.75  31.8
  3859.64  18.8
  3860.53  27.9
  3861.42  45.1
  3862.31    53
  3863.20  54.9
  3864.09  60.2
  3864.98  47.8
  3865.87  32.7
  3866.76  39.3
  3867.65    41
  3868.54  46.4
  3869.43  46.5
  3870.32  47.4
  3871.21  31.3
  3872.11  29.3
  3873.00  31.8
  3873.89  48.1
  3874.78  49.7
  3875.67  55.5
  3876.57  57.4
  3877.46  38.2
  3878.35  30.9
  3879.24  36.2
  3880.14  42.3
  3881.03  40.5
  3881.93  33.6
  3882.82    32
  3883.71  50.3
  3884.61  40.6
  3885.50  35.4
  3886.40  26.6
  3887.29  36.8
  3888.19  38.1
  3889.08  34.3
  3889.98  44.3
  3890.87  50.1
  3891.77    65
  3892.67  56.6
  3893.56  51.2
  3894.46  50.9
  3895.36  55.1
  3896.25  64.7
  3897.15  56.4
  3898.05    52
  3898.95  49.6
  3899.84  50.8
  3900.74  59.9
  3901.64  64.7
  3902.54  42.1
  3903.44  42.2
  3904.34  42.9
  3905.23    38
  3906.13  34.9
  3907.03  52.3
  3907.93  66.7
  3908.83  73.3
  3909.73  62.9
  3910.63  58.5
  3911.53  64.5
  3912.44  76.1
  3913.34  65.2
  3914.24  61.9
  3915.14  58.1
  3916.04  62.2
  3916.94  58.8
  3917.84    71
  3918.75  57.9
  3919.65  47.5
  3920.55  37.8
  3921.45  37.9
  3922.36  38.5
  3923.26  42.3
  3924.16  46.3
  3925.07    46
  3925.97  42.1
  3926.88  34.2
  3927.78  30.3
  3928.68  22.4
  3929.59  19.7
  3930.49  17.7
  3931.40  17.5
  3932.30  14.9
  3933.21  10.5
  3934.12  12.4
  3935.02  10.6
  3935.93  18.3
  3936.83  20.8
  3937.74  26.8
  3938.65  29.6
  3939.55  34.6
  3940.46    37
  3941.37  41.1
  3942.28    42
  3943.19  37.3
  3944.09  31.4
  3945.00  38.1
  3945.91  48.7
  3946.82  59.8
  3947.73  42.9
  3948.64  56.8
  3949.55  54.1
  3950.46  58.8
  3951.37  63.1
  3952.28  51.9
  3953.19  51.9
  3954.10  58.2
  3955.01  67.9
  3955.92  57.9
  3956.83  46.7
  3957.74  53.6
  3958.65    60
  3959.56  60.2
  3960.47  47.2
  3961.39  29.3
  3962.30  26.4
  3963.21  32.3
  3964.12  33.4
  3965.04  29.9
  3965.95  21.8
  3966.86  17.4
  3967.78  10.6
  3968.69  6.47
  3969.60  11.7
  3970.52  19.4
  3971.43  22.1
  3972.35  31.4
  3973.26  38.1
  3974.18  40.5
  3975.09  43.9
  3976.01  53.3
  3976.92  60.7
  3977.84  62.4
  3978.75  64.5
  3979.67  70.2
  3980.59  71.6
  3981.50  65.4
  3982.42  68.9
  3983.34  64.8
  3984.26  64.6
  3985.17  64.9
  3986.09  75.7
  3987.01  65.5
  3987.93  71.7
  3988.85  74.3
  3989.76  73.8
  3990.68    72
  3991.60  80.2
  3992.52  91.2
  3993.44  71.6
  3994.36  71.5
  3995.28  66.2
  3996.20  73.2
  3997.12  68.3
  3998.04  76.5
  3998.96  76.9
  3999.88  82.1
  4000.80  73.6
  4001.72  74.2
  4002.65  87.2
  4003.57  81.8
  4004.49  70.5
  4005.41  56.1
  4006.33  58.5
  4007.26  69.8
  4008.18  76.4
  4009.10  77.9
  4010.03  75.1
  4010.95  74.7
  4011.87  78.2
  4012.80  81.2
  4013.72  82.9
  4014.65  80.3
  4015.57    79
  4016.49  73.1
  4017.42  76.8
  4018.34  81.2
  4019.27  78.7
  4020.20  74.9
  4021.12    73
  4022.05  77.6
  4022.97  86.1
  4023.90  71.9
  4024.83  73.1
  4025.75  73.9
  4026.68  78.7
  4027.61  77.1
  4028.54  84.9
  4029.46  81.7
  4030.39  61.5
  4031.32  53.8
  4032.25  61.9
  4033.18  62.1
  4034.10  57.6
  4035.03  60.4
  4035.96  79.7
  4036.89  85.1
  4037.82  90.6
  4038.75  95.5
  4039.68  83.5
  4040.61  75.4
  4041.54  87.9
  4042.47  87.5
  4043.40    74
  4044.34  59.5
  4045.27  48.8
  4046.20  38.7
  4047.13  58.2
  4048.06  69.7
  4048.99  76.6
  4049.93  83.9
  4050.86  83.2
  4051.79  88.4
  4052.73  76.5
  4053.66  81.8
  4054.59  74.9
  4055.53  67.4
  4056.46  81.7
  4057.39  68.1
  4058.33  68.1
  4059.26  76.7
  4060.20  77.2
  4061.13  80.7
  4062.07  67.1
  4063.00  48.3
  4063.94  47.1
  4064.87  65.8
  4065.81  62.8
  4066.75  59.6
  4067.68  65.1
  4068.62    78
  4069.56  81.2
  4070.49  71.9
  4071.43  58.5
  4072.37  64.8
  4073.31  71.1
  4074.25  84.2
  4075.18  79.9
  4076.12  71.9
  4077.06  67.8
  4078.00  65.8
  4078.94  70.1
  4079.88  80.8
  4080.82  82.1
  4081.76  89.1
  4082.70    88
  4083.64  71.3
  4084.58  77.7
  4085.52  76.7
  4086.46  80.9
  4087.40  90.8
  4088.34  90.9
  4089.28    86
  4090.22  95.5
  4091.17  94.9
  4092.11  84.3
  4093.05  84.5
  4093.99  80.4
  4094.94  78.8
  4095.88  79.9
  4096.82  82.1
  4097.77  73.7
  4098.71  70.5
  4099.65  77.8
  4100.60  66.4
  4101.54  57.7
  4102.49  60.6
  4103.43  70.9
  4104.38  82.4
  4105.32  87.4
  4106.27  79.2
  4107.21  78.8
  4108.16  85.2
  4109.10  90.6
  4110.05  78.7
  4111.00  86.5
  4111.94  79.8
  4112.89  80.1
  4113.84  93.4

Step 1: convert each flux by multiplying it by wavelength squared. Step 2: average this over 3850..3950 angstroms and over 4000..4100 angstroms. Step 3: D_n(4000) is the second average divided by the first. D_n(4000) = 1.88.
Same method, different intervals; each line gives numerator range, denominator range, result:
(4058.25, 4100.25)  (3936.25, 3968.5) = 1.92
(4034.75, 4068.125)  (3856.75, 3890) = 1.97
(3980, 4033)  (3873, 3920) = 1.54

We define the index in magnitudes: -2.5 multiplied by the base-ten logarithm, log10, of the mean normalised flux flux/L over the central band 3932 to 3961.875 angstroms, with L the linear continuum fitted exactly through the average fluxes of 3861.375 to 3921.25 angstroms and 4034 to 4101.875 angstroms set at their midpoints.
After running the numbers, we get 0.346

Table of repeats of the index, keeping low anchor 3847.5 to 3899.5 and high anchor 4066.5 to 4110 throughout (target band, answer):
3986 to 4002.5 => -0.189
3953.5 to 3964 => 0.169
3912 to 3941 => 0.333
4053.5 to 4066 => 0.062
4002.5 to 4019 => -0.157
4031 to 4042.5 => -0.088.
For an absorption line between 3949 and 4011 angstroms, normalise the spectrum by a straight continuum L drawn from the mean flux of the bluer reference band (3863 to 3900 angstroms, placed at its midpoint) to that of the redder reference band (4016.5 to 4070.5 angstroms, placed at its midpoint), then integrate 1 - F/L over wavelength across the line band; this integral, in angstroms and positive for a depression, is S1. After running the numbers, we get 4.5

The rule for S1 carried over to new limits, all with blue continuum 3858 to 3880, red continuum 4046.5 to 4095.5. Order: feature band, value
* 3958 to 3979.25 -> 8.1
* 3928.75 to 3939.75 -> 7.0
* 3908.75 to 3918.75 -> -3.1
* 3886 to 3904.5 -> -1.3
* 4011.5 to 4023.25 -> -2.1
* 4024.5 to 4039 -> -0.9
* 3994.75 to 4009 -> -2.0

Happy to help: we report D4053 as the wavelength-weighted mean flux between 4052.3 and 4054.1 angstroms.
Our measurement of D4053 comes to 79.3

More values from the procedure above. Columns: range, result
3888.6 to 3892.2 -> 48.3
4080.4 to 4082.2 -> 85.6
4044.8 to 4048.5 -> 53.8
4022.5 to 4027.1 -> 76.8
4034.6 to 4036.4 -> 70.1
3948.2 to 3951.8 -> 58.1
